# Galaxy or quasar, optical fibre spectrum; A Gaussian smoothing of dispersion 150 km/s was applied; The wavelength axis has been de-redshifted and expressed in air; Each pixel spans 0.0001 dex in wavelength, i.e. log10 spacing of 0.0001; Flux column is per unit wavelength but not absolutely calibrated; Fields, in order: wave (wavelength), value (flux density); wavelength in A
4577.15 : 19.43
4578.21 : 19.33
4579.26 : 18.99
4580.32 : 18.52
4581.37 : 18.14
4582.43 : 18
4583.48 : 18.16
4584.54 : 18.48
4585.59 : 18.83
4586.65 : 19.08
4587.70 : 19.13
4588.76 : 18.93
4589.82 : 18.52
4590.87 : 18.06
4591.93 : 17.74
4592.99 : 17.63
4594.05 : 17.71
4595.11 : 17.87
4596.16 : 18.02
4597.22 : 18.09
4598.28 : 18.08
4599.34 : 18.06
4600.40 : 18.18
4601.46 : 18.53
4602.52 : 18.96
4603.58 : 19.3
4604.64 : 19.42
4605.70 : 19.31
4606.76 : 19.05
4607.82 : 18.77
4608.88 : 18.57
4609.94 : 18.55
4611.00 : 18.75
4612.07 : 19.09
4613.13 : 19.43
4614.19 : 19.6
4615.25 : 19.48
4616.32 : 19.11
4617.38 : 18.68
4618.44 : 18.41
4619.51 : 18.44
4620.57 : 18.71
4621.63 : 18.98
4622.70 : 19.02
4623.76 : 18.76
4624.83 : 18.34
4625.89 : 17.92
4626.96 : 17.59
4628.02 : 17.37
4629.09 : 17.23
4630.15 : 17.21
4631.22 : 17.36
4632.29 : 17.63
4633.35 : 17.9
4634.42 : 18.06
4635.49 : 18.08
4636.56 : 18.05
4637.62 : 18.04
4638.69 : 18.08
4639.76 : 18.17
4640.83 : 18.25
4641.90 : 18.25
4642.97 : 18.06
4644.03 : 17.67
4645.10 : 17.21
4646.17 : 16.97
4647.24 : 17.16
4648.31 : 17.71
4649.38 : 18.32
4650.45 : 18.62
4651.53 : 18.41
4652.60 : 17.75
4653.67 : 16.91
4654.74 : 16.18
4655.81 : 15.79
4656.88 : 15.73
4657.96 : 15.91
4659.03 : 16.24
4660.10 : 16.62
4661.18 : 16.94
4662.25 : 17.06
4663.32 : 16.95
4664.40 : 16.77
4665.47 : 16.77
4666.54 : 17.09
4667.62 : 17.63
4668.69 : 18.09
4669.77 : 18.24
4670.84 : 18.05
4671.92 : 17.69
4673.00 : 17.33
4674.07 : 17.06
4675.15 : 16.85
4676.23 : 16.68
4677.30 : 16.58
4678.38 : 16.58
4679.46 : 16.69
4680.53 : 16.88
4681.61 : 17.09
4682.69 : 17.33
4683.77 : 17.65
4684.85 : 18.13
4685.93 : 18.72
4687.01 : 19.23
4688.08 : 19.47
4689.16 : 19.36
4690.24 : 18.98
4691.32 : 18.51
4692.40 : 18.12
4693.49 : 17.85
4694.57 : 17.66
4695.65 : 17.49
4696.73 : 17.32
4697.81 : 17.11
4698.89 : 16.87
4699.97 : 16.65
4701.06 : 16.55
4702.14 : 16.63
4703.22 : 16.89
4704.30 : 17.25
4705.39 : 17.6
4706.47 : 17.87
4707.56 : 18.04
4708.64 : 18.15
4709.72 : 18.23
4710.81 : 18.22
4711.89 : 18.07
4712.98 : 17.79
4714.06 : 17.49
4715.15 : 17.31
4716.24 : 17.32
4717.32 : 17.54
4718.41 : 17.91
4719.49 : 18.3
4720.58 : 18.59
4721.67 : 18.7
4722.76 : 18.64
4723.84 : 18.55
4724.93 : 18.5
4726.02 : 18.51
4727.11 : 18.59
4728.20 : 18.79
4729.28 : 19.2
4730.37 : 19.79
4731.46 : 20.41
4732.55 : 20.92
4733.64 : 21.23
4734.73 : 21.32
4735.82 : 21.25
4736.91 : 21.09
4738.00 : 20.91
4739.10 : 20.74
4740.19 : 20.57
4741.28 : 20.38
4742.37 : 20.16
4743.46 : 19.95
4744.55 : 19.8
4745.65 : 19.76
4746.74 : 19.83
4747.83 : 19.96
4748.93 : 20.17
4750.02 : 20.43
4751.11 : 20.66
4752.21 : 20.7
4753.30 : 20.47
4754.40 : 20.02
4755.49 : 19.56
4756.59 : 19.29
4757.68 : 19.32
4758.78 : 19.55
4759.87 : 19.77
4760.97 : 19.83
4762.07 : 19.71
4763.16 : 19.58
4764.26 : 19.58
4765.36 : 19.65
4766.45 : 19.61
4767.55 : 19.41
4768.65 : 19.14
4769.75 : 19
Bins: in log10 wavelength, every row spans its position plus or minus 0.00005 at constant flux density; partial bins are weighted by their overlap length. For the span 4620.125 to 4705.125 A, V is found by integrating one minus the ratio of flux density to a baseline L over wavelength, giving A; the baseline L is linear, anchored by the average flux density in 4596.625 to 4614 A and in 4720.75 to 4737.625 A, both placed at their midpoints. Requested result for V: 7.2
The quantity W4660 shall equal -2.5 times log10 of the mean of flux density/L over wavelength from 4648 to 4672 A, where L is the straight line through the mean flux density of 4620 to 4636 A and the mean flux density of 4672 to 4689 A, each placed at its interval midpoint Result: 0.03 mag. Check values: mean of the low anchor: 18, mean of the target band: 17.2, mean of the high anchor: 17.5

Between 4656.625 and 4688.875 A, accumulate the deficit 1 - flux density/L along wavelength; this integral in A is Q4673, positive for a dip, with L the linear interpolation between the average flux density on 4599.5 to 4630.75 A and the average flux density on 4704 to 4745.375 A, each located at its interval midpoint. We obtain 2.7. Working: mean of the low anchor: 18.6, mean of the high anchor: 19.1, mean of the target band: 17.3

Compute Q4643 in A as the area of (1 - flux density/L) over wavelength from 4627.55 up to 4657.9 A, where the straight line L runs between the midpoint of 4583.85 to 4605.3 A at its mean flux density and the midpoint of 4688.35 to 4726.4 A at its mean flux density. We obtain 1.06 A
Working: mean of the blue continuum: 18.4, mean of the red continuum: 17.9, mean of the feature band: 17.5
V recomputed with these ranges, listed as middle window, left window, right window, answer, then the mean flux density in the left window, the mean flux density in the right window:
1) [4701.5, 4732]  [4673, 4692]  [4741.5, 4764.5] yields 1.0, 17.8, 19.9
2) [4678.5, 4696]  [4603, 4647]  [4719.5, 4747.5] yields 1.1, 18.4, 19.8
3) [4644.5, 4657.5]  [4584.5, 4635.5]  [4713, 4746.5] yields 1.1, 18.5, 19.4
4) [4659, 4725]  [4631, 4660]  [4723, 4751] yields 4.0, 17.5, 20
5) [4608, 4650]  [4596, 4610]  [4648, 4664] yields -0.9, 18.7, 17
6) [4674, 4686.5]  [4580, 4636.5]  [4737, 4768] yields 1.3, 18.4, 20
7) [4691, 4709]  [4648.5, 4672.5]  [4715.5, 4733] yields 0.7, 17.2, 18.7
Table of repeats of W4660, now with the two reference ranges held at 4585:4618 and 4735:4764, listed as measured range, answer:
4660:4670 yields 0.12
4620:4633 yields 0.05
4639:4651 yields 0.07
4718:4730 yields 0.07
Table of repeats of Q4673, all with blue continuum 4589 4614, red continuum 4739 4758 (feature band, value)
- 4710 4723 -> 1.17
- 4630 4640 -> 0.54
